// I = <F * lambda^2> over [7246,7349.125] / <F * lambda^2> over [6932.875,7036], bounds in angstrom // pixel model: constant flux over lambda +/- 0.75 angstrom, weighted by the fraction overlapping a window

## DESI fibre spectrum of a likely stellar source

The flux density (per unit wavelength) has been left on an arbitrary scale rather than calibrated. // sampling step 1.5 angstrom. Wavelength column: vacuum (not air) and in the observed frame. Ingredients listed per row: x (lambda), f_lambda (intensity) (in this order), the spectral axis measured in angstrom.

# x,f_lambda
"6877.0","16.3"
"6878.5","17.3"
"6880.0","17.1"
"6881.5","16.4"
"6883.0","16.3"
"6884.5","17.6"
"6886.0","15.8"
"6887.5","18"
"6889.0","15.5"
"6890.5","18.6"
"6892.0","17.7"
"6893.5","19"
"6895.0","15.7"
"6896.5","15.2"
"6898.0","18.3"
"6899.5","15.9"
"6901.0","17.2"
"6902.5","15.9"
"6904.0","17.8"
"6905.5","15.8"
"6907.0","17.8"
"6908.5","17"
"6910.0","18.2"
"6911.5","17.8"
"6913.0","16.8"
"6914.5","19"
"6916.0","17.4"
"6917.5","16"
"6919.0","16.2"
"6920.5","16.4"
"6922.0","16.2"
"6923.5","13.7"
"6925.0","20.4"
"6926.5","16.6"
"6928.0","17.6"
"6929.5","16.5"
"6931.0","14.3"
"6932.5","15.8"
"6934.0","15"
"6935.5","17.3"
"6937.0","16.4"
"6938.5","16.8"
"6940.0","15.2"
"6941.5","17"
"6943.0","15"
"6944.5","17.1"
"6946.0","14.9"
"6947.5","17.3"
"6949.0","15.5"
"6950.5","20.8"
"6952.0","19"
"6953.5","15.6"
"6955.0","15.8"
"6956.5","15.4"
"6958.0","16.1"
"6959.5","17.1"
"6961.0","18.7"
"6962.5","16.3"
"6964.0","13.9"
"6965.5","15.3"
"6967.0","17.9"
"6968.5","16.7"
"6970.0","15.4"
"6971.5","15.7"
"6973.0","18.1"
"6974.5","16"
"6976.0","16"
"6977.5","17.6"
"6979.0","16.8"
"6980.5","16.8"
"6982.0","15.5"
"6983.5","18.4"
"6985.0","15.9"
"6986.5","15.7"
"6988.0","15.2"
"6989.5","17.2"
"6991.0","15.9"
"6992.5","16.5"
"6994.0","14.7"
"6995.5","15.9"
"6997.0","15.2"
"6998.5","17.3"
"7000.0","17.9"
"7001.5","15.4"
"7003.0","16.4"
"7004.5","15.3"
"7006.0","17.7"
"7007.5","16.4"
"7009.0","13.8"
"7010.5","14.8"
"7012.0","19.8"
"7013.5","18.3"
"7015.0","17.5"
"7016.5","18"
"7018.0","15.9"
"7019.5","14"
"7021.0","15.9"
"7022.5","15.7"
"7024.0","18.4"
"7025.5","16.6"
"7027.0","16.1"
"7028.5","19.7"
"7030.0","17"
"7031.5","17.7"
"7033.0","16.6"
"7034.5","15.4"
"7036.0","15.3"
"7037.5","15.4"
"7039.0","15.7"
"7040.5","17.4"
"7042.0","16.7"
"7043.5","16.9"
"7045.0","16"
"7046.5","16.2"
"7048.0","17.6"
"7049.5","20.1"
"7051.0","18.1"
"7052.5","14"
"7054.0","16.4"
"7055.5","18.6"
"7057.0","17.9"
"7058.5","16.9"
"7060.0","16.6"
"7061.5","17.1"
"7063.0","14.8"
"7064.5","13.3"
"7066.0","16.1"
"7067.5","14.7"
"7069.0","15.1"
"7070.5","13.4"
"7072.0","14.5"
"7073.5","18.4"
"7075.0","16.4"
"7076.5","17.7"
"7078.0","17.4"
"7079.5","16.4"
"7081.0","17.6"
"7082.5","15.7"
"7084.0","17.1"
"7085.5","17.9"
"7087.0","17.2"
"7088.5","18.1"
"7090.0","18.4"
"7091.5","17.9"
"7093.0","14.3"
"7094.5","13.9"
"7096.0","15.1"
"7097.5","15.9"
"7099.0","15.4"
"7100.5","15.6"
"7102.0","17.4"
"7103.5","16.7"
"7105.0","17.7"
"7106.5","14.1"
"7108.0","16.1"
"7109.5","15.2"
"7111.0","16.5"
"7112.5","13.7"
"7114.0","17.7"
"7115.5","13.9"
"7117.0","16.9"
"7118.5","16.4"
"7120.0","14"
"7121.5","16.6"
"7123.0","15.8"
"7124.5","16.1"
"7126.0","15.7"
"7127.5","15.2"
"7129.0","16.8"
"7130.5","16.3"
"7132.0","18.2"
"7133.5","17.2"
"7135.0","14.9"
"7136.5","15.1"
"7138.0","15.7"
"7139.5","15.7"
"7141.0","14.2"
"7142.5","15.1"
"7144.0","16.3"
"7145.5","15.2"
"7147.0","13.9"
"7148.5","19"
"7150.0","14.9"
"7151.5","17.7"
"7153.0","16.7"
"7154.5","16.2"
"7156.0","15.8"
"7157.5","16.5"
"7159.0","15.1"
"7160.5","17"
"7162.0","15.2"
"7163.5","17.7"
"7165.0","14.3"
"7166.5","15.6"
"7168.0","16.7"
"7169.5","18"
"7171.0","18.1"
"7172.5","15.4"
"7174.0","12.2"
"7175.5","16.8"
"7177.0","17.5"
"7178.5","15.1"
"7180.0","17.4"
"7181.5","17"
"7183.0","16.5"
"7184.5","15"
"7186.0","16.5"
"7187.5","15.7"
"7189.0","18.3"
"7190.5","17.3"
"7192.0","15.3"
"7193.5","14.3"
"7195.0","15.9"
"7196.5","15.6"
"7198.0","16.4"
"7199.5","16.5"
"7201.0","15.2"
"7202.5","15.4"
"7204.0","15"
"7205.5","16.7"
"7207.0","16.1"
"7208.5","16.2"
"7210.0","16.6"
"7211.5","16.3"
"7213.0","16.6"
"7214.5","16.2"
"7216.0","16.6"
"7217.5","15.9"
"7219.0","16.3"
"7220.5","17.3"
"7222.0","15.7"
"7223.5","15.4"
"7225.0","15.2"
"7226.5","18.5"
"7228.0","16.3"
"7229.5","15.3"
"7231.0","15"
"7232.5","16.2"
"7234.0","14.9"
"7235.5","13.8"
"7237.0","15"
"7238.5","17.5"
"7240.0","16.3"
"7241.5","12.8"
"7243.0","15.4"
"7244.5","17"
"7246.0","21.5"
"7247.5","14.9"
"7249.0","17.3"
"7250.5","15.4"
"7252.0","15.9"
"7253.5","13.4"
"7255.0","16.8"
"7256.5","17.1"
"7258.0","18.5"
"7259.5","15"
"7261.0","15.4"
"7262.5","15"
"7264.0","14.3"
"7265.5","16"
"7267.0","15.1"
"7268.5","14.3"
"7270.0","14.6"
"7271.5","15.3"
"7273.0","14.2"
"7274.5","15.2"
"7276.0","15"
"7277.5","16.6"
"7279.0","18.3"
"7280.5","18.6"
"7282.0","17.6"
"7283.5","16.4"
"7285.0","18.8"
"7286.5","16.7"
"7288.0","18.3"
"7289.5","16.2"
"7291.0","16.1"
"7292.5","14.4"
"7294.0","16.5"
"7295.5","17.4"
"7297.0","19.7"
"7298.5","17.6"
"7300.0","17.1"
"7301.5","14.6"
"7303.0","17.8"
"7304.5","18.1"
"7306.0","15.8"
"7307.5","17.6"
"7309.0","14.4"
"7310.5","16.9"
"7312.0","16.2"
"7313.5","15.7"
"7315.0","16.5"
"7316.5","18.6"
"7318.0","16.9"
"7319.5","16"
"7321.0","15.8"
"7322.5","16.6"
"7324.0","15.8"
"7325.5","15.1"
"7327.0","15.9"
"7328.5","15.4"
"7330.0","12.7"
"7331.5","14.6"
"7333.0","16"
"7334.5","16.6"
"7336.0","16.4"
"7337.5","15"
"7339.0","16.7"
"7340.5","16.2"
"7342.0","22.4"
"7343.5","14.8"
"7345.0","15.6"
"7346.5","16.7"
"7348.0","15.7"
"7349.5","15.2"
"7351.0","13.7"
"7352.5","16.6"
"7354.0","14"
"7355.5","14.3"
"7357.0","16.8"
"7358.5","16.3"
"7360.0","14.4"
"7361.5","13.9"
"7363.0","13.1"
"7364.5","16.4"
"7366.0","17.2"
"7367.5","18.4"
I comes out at 1.08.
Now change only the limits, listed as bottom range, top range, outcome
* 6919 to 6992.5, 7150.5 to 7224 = 1.05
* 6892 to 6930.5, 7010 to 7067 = 1.02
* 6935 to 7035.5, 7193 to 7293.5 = 1.04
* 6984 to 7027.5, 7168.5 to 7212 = 1.04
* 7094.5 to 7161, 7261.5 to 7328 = 1.08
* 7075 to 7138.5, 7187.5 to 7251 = 1.02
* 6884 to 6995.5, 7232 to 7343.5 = 1.08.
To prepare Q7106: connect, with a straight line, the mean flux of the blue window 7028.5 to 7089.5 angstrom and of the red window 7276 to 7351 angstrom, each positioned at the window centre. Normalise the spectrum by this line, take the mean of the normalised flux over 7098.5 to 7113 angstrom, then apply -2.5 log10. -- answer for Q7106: 0.05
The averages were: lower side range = 16.6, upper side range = 16.5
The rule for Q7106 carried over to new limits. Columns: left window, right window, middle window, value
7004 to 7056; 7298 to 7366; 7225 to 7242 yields 0.040 mag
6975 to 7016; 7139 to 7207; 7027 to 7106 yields -0.015 mag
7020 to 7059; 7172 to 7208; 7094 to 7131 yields 0.042 mag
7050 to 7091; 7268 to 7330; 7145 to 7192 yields 0.015 mag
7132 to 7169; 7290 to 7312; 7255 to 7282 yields 0.044 mag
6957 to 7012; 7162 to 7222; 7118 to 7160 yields 0.018 mag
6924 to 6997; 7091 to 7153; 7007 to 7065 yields -0.031 mag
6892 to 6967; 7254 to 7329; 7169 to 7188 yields 0.015 mag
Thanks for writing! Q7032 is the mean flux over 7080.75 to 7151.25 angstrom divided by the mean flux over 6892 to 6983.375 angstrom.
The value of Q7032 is 1.0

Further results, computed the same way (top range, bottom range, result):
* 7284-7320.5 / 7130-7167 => 1.05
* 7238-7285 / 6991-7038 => 0.98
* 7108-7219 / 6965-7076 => 0.98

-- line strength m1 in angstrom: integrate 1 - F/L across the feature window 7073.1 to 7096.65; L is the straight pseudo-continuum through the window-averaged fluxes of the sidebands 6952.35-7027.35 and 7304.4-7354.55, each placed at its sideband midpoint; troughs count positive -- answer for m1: -0.78 angstrom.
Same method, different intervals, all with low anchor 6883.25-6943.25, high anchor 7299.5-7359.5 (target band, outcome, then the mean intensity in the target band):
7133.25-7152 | 0.8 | 15.7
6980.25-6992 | 0.2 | 16.3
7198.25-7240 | 0.7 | 16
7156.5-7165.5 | 0.2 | 16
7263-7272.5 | 0.7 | 14.9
